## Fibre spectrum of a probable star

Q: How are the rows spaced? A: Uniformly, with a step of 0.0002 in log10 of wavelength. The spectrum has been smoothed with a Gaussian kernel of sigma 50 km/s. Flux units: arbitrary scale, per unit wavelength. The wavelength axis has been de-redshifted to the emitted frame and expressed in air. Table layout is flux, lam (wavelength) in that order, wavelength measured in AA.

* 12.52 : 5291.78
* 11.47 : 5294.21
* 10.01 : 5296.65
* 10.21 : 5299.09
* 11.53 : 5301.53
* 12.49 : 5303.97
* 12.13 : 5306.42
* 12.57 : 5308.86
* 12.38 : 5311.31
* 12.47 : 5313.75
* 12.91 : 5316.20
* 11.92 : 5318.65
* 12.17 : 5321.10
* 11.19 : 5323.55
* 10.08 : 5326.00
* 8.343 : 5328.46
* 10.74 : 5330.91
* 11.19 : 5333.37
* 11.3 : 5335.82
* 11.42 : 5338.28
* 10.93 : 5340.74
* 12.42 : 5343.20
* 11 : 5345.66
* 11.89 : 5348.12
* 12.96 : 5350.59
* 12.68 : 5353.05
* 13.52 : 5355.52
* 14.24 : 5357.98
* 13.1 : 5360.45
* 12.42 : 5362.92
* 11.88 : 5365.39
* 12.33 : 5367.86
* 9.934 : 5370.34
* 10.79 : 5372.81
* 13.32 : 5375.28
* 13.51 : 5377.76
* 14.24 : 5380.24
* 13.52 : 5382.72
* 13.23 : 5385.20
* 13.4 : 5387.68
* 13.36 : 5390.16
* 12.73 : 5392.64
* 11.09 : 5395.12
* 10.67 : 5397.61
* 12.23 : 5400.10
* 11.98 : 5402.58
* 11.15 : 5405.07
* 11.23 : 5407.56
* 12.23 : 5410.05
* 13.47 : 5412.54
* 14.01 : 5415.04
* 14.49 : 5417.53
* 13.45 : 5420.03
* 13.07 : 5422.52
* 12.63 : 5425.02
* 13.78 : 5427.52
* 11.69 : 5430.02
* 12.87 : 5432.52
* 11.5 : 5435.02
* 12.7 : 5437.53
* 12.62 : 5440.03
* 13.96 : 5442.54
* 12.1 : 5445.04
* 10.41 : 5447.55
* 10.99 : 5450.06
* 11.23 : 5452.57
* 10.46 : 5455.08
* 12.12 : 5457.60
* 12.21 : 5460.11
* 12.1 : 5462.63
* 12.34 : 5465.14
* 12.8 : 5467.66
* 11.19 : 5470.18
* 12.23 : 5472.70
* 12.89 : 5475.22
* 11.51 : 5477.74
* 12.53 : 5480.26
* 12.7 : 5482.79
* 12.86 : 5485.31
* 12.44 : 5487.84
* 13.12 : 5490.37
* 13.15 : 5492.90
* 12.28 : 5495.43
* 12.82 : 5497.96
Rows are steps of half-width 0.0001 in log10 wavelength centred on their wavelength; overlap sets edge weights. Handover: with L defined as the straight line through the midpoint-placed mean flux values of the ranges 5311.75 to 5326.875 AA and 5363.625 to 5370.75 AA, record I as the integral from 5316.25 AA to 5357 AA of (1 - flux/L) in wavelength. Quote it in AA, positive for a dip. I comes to 0.8 AA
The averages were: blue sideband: 11.9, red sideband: 11.6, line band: 11.5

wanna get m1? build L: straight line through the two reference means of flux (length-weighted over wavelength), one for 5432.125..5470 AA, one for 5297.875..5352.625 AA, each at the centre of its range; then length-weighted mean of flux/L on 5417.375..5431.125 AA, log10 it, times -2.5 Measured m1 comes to -0.10 mag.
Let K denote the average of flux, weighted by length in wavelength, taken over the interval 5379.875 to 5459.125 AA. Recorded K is 12.4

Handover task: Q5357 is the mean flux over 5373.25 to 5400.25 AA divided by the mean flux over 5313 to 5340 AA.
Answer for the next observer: 1.14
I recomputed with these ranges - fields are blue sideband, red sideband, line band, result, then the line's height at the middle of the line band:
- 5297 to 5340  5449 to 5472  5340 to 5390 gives -4.6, 11.5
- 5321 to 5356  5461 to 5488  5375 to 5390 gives -2.4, 11.7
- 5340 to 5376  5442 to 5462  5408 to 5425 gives -2.1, 11.8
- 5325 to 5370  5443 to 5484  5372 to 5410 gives -2.0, 11.8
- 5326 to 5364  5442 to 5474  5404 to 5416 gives -0.6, 11.8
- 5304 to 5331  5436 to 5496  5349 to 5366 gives -1.8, 11.8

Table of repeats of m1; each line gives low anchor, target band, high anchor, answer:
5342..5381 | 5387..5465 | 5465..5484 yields 0.005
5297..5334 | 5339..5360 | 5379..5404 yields -0.041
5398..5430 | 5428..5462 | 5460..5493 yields 0.054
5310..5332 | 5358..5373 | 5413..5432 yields 0.017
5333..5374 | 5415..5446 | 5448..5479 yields -0.096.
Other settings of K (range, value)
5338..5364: 12.5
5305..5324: 12.3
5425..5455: 12.1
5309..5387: 12.1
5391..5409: 11.6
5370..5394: 12.9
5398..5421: 12.6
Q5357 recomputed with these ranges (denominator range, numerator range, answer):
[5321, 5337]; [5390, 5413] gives 1.12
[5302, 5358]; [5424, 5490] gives 1.03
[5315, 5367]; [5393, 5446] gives 1.06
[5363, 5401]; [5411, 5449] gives 1.03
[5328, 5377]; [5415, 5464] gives 1.04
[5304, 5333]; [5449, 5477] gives 1.03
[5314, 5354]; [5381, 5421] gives 1.10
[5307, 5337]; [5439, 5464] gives 1.03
